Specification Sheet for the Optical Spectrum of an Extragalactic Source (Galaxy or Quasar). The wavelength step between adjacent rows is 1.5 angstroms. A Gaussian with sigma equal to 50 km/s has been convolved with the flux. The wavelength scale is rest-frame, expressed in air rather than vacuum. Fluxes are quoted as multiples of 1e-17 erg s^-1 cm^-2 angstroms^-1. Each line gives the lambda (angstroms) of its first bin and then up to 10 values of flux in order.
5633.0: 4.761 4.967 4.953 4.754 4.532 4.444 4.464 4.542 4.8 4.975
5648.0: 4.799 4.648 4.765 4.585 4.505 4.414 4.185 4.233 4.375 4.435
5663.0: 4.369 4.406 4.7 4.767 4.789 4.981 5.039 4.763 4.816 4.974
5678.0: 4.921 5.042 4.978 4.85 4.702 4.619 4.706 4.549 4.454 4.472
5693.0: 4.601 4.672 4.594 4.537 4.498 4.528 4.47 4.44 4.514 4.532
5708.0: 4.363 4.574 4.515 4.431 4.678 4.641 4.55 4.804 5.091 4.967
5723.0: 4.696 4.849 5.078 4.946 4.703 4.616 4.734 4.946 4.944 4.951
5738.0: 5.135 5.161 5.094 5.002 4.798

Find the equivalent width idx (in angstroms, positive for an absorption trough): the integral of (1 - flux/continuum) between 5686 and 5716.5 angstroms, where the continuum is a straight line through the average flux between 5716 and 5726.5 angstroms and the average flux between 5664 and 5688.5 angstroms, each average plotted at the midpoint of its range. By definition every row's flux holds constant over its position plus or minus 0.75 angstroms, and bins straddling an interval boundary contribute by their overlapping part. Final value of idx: 1.9 angstroms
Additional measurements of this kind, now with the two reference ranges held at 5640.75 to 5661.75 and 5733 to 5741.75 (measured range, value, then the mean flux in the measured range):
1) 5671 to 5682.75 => -0.57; 4.93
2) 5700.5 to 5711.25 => 0.83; 4.49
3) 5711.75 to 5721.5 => 0.40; 4.72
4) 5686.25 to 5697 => 0.46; 4.58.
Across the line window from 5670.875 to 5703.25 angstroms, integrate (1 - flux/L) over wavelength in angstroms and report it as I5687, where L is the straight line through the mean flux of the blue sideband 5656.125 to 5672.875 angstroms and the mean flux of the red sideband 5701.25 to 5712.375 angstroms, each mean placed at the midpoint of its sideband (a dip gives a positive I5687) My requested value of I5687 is -1.27 angstroms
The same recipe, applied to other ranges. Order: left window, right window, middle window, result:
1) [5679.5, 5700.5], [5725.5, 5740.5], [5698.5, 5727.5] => 0.9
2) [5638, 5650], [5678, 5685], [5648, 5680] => 0.8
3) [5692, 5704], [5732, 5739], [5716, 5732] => 0.1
